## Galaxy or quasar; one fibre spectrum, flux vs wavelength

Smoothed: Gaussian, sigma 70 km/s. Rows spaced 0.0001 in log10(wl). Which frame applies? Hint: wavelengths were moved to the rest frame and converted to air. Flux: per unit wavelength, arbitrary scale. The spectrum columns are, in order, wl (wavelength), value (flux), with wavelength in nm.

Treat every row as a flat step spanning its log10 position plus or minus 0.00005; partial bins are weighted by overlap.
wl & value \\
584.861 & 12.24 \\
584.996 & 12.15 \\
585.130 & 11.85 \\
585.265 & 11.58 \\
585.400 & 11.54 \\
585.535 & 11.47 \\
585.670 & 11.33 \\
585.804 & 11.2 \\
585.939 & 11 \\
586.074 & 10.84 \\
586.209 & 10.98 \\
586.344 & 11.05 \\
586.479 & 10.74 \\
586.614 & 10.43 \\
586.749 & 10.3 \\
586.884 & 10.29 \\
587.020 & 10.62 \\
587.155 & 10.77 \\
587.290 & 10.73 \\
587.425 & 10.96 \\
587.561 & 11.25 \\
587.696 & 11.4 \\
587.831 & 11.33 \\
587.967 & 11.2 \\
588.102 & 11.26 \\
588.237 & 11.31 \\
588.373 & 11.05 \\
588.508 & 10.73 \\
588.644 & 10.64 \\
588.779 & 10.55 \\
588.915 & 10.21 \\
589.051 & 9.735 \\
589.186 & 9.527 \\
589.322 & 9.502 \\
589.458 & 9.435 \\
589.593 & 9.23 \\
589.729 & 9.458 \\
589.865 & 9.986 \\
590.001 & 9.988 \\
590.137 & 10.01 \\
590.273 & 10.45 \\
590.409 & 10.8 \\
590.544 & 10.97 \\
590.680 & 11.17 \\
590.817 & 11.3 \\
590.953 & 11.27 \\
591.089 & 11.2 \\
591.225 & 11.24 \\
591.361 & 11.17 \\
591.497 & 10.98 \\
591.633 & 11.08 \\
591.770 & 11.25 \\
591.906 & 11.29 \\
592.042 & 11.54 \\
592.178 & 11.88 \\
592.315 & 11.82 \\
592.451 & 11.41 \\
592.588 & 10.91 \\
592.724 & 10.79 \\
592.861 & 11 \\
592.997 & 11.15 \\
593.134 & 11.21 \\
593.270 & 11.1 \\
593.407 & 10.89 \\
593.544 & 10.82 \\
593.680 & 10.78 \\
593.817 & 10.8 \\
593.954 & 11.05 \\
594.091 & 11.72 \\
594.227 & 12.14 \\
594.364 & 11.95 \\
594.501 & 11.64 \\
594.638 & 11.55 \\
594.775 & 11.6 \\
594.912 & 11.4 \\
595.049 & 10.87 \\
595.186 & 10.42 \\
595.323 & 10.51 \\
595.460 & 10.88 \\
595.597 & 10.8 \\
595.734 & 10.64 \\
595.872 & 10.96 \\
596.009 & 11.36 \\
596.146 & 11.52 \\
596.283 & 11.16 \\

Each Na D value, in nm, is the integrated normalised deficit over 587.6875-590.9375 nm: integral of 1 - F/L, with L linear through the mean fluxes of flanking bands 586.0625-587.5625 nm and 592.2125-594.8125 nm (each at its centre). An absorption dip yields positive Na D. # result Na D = 0.137 nm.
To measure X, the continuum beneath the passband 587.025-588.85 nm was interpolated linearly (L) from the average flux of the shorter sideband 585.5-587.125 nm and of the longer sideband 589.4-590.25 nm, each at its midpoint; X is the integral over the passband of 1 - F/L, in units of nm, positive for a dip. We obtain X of -0.12 nm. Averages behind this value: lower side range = 10.8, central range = 11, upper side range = 9.73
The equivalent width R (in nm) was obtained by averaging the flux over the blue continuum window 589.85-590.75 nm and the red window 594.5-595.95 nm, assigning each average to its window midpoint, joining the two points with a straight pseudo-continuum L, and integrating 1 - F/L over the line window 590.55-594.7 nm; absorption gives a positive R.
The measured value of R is -0.20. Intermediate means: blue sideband 10.5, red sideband 11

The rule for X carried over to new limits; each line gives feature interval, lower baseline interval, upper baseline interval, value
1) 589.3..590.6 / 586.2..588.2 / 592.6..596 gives 0.12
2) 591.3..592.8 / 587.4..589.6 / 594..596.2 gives -0.05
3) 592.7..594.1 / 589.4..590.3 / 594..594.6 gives 0.05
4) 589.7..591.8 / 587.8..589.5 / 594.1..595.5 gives 0.00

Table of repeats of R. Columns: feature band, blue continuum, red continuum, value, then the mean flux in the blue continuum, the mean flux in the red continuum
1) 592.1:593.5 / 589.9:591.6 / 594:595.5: -0.01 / 10.9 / 11.3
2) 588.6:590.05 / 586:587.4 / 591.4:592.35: 0.16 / 10.7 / 11.4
